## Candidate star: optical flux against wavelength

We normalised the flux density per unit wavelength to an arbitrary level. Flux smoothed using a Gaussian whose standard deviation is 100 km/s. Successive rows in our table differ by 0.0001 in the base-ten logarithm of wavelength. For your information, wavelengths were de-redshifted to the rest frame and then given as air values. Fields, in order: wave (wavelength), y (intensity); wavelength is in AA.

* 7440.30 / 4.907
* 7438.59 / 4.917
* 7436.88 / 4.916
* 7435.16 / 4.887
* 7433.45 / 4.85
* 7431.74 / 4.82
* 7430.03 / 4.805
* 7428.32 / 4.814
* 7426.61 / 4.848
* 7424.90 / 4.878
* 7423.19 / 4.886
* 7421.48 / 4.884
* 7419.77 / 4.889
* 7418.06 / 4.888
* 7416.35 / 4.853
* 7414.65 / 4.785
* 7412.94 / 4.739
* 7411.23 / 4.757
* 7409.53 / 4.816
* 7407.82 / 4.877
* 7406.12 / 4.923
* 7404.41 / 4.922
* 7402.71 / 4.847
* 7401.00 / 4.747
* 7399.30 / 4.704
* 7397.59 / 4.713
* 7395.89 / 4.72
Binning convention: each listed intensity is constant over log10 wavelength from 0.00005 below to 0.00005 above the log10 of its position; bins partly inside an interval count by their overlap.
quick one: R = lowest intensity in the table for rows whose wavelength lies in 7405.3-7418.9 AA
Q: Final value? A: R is 4.739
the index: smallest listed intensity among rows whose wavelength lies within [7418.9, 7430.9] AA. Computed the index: 4.805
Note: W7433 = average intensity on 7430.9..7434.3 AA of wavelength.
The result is 4.84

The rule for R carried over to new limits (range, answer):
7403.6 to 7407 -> 4.922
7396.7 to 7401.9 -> 4.704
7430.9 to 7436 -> 4.82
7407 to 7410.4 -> 4.816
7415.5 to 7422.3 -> 4.853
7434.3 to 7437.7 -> 4.887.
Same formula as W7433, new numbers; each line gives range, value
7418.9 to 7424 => 4.88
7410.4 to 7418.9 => 4.8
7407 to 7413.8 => 4.79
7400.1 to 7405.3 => 4.84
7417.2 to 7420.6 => 4.88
